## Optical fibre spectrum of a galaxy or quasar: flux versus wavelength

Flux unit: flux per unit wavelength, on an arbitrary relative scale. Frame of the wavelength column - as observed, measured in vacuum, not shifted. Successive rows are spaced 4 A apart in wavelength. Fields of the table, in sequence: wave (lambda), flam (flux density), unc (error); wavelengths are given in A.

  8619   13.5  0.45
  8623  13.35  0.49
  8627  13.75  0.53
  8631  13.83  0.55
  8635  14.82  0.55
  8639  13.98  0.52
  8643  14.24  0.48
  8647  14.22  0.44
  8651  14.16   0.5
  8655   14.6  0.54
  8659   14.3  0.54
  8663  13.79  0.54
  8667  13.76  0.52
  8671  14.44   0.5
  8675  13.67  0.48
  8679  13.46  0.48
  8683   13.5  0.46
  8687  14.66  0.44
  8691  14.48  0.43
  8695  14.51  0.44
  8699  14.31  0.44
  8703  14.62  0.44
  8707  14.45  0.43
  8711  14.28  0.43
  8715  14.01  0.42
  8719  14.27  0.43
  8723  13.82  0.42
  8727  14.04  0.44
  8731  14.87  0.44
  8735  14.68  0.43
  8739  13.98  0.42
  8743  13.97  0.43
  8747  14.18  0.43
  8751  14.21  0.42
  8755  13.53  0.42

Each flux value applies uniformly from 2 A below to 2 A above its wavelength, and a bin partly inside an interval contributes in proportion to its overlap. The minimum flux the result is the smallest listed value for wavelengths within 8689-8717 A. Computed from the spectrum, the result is 14.01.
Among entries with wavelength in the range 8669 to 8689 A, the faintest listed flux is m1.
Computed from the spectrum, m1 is 13.46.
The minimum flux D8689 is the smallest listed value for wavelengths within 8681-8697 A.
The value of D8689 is 13.5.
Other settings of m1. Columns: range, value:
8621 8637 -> 13.35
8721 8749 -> 13.82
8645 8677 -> 13.67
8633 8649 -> 13.98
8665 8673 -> 13.76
